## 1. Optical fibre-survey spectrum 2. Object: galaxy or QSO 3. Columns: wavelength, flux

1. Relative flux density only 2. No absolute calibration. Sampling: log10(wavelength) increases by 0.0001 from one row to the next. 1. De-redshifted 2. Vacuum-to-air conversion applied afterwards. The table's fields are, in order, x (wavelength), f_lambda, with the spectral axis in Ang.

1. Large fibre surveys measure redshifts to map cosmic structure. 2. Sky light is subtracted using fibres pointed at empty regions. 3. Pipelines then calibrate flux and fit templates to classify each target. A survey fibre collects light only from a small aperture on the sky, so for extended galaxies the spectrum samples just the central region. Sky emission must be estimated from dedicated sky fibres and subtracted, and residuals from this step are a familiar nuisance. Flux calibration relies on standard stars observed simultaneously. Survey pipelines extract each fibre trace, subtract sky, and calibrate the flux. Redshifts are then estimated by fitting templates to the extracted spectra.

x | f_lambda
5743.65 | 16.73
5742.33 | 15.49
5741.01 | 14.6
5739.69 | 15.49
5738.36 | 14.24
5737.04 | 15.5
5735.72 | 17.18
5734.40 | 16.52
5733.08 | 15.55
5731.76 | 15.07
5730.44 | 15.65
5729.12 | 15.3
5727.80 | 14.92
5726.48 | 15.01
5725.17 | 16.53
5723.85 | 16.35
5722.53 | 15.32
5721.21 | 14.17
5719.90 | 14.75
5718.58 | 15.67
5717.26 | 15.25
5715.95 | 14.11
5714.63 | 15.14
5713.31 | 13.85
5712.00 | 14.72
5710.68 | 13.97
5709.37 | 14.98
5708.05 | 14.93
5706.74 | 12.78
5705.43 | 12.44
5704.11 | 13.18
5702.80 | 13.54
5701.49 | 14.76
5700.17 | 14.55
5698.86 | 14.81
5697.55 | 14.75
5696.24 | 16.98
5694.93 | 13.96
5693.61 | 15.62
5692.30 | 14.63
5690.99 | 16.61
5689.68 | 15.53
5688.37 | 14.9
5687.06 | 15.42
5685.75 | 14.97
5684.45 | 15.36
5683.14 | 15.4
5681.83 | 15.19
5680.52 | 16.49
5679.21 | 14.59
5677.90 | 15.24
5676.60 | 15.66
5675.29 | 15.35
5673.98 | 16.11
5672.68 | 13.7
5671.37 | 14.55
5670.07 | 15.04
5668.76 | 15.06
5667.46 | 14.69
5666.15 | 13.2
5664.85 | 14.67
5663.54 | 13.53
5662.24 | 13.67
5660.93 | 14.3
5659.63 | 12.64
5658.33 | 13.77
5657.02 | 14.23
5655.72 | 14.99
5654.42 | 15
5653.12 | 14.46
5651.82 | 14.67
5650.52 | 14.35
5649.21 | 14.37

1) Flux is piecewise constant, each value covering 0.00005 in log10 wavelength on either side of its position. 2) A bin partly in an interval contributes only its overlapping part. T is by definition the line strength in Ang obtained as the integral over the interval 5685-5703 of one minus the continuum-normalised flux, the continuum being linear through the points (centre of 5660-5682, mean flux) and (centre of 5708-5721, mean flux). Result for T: -0.5 Ang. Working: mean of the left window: 14.7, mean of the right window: 14.7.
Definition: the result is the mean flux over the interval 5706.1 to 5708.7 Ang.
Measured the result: 13.9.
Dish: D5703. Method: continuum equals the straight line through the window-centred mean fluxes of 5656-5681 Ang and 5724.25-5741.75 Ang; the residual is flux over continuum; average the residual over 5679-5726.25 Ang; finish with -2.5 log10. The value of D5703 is 0.01 mag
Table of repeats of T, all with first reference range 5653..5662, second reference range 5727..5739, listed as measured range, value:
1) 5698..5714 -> 1.06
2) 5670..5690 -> -0.89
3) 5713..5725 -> 0.18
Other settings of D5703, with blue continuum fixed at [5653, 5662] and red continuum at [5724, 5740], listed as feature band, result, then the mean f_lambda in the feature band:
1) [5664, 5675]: -0.018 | 14.6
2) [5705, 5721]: 0.061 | 14.4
